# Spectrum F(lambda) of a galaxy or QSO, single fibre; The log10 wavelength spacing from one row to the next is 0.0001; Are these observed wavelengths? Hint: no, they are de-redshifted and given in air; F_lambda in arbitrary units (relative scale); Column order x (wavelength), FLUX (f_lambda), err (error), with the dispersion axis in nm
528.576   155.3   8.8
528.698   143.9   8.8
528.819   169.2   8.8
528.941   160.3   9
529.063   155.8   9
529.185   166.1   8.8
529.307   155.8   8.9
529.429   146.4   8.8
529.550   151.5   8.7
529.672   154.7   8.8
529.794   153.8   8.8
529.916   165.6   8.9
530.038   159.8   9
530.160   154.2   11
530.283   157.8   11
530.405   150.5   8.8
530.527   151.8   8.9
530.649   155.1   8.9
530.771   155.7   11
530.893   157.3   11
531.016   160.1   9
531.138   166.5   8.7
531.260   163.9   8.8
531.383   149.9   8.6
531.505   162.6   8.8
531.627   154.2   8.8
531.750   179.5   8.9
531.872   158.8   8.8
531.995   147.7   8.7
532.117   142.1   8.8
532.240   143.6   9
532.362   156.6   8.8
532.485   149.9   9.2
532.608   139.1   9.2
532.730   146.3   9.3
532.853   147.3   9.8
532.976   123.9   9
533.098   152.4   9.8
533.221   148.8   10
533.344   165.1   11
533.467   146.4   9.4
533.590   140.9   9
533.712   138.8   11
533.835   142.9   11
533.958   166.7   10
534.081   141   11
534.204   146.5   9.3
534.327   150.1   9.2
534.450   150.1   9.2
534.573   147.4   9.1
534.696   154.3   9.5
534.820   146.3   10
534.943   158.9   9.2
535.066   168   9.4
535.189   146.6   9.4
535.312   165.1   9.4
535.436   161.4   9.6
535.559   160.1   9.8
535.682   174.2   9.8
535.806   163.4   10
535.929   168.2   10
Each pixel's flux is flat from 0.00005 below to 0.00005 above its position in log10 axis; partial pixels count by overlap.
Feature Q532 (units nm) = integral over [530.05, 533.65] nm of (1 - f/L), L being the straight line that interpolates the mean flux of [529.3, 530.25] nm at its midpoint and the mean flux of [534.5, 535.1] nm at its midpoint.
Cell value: 0.05 nm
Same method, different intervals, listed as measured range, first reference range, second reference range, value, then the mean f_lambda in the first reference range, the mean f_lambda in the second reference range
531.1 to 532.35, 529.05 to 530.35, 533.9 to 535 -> -0.02 nm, 156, 151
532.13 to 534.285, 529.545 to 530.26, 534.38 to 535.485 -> 0.12 nm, 157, 155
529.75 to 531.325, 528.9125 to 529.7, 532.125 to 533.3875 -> -0.06 nm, 156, 147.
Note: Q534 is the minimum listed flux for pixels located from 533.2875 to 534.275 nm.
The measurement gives 138.8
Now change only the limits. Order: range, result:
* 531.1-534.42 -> 123.9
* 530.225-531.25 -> 150.5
